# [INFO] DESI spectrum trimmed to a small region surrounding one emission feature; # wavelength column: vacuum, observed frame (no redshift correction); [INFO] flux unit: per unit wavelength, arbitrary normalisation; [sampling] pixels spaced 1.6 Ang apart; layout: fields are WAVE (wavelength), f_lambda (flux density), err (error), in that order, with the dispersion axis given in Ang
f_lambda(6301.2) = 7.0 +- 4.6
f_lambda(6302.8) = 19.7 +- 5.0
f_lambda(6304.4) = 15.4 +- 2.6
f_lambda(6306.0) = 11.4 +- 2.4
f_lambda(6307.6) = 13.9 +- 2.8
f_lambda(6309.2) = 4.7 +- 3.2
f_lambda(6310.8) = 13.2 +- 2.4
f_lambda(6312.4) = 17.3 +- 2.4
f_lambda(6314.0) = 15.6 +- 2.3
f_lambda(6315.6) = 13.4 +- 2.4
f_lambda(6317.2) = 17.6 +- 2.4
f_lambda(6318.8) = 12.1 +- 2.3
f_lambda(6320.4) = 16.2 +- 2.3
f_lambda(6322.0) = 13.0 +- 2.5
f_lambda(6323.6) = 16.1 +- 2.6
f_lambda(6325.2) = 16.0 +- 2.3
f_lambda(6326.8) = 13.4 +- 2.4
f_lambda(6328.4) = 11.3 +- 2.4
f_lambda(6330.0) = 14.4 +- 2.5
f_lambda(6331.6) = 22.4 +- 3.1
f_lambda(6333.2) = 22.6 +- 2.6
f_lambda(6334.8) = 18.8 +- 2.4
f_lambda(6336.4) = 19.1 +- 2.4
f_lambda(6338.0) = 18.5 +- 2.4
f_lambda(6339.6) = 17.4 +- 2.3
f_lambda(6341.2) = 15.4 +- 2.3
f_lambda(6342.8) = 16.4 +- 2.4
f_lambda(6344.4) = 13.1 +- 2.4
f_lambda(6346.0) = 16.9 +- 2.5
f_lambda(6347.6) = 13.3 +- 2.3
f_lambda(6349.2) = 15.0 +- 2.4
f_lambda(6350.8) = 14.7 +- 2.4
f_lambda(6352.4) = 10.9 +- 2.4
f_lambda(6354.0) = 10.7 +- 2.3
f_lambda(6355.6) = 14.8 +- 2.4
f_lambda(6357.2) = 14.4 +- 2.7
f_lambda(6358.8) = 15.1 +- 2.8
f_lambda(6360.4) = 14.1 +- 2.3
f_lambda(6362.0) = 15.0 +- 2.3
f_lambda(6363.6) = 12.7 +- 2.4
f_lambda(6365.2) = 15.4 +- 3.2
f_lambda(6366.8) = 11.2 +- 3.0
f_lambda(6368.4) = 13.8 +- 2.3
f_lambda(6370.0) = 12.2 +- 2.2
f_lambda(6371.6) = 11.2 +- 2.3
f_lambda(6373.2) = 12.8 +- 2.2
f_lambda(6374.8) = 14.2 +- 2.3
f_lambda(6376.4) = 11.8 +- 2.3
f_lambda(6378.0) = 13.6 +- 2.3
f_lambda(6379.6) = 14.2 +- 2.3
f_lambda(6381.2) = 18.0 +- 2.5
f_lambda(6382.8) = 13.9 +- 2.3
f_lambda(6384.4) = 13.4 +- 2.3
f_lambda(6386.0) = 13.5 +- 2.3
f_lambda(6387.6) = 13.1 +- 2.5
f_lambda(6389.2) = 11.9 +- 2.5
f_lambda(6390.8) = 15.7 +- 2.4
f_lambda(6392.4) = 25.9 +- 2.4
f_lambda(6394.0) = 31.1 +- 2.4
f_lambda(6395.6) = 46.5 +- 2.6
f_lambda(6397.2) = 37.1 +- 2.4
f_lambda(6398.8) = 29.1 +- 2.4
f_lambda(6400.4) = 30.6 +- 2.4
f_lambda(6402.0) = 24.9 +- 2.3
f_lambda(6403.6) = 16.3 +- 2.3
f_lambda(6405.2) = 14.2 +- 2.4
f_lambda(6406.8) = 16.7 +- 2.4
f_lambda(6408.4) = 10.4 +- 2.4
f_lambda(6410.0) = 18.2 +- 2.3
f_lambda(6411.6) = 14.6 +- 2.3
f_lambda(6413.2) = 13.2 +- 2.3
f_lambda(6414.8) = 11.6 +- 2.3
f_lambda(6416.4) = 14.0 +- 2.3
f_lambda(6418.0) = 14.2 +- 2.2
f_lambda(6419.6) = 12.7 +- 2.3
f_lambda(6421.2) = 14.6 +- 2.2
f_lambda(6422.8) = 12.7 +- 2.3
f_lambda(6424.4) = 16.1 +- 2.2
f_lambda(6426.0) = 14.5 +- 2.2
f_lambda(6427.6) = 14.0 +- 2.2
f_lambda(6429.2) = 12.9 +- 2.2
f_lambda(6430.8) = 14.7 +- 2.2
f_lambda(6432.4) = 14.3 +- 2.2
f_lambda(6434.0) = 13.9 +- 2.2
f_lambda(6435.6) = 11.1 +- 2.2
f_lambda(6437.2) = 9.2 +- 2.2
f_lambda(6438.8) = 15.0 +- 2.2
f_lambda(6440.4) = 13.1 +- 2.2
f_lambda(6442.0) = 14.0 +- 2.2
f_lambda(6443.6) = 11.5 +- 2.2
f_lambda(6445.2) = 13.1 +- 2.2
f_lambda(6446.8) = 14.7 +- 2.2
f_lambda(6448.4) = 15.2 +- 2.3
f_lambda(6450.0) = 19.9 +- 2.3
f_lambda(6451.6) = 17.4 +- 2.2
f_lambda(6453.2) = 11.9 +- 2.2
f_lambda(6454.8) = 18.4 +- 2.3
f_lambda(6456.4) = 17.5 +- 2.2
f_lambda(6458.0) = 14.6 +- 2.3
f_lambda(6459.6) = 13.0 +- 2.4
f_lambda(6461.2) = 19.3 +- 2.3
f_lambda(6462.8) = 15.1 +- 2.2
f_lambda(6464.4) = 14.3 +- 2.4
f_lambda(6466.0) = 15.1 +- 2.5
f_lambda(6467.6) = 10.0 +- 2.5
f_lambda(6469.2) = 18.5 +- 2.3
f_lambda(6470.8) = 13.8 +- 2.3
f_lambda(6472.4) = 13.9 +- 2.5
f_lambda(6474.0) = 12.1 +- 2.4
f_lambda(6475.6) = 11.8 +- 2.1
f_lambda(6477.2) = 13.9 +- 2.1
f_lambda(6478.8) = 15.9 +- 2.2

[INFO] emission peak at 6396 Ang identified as [O III] 5007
